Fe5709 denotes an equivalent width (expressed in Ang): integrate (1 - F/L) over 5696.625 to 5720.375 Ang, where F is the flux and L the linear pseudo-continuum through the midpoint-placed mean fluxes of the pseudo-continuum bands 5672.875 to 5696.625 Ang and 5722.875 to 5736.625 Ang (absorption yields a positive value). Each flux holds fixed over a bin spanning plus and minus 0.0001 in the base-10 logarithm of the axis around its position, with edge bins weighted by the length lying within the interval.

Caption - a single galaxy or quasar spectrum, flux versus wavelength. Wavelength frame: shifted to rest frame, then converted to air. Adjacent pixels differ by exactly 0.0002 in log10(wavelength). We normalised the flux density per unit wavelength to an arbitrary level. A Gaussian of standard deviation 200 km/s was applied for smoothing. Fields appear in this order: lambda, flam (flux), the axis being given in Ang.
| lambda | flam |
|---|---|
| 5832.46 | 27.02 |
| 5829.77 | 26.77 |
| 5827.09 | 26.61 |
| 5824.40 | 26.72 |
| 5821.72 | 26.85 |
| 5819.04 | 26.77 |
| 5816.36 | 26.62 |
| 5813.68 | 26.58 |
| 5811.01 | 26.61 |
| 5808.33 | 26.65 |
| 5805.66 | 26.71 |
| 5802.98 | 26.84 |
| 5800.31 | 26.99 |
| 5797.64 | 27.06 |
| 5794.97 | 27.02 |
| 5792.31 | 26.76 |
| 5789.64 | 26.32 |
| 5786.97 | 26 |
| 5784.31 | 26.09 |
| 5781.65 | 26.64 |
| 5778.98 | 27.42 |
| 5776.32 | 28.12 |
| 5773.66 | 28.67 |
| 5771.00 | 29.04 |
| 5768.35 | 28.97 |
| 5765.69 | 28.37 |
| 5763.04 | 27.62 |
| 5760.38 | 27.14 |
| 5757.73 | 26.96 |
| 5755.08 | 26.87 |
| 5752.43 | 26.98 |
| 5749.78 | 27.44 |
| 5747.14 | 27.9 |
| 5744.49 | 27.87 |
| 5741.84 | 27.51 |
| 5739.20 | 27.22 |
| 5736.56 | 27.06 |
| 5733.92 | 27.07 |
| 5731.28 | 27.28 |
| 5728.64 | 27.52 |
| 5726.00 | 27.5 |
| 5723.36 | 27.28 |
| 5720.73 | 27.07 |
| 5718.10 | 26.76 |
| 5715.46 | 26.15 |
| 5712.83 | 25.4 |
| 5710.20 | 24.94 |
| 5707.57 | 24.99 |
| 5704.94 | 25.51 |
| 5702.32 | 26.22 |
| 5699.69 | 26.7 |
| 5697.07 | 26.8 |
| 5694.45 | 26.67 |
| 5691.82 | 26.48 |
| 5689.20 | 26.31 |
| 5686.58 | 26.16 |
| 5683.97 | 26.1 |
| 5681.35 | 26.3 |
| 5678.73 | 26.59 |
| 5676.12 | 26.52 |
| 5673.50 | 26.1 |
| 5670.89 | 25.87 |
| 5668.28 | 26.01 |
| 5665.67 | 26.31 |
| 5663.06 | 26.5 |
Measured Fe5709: 0.8 Ang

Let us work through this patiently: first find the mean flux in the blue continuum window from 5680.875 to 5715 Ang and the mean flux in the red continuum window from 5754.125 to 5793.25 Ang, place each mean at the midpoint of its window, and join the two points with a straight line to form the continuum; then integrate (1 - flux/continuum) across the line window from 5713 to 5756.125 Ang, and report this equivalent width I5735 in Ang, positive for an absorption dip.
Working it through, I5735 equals -0.8 Ang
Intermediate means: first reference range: 26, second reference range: 27.4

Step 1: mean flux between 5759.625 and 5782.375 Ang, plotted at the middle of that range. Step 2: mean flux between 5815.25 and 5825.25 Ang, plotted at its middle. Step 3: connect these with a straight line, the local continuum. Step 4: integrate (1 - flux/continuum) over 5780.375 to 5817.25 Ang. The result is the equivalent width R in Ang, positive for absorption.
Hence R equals 0.9 Ang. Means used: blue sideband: 28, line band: 26.6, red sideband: 26.7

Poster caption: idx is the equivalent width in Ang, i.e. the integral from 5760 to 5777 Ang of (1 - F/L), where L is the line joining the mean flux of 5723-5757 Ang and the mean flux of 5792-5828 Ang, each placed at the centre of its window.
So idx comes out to -0.78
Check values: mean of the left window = 27.3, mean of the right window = 26.8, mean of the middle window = 28.3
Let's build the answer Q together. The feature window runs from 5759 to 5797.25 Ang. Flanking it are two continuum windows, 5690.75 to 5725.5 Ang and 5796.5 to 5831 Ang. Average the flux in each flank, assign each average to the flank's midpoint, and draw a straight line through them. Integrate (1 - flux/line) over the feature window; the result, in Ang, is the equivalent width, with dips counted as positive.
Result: -1.22 Ang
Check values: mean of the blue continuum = 26.3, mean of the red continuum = 26.7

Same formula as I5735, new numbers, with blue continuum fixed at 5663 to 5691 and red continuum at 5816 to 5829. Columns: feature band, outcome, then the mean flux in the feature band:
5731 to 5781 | -2.17 Ang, 27.7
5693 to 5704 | -0.10 Ang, 26.6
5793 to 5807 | -0.14 Ang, 26.9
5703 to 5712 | 0.38 Ang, 25.2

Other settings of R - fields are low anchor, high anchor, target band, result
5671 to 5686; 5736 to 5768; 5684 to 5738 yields 0.64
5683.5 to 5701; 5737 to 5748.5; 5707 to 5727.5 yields 0.54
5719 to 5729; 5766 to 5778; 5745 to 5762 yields 0.53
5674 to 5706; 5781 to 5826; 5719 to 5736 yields -0.52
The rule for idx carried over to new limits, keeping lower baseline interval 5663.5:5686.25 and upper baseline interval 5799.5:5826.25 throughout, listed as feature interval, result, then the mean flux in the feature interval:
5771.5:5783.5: -0.5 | 27.7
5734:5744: -0.3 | 27.3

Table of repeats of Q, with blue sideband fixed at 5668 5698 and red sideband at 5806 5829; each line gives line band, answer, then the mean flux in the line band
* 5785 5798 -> 0.02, 26.6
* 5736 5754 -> -0.64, 27.4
